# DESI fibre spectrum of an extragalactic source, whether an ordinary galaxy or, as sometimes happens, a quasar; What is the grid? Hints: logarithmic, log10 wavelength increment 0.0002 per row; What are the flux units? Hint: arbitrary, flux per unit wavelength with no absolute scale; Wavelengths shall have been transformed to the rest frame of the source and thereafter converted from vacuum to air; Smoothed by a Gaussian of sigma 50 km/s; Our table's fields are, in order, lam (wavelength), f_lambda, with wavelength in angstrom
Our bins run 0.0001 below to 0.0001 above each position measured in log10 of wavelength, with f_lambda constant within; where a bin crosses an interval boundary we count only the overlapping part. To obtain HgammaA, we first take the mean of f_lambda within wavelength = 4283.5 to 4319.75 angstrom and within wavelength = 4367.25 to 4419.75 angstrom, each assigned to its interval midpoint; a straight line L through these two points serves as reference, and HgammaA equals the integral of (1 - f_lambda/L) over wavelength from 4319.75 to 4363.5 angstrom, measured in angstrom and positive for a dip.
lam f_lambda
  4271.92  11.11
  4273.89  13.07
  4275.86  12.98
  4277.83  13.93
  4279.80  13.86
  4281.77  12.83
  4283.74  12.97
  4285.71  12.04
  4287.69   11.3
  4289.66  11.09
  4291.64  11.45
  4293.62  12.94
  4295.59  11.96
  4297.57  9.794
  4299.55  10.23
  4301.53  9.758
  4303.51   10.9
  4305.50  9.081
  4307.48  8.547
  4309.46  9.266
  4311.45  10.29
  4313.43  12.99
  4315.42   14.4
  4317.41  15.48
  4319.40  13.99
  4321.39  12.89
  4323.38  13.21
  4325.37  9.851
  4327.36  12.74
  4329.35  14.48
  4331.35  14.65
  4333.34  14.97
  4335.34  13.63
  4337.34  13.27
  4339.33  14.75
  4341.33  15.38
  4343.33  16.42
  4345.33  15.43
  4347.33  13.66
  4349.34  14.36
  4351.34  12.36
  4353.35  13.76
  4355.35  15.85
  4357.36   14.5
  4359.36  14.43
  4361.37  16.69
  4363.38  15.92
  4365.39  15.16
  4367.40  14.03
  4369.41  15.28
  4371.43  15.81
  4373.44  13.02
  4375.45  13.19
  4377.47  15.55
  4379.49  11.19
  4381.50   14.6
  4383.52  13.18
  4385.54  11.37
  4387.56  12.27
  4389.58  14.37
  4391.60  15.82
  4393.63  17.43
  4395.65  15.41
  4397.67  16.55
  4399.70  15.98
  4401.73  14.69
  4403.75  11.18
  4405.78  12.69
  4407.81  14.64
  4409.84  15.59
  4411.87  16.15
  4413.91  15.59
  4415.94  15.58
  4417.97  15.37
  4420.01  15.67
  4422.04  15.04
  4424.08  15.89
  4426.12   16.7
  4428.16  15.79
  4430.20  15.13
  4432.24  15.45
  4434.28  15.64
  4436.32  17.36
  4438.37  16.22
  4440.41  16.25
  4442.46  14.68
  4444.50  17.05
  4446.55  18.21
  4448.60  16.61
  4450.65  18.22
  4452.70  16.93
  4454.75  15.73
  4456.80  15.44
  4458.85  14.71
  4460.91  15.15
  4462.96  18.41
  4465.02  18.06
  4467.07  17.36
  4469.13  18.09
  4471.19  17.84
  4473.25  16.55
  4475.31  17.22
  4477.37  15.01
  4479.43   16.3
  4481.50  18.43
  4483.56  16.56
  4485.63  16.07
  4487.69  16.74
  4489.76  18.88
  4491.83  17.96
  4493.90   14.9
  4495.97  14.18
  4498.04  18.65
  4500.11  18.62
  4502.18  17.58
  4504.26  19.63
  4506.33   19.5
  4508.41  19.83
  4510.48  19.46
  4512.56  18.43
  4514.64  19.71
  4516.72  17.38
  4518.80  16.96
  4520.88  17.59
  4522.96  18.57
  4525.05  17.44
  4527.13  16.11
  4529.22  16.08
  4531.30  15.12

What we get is -4.88 angstrom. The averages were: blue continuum 11.4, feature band 14.2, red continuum 14.5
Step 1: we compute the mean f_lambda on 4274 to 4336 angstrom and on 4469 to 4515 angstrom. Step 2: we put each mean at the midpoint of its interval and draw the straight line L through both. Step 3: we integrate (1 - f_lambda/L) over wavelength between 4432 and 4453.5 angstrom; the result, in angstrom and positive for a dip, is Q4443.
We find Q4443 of -0.6 angstrom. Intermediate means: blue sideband 12.2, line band 16.6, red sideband 17.6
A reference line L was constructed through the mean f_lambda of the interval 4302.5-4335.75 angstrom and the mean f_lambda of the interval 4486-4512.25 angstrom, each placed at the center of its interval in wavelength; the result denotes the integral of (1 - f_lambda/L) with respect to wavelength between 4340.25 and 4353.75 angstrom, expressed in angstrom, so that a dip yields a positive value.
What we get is -1.3 angstrom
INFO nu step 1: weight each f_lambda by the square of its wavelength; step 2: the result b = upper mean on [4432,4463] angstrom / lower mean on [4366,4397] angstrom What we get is 1.2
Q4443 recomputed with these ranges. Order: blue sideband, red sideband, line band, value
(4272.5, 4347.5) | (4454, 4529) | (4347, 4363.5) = -0.9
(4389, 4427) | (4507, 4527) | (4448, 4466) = 0.1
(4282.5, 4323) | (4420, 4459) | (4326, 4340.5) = -1.6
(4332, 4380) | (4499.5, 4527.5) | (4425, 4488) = 1.6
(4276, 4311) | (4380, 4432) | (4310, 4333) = -1.8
